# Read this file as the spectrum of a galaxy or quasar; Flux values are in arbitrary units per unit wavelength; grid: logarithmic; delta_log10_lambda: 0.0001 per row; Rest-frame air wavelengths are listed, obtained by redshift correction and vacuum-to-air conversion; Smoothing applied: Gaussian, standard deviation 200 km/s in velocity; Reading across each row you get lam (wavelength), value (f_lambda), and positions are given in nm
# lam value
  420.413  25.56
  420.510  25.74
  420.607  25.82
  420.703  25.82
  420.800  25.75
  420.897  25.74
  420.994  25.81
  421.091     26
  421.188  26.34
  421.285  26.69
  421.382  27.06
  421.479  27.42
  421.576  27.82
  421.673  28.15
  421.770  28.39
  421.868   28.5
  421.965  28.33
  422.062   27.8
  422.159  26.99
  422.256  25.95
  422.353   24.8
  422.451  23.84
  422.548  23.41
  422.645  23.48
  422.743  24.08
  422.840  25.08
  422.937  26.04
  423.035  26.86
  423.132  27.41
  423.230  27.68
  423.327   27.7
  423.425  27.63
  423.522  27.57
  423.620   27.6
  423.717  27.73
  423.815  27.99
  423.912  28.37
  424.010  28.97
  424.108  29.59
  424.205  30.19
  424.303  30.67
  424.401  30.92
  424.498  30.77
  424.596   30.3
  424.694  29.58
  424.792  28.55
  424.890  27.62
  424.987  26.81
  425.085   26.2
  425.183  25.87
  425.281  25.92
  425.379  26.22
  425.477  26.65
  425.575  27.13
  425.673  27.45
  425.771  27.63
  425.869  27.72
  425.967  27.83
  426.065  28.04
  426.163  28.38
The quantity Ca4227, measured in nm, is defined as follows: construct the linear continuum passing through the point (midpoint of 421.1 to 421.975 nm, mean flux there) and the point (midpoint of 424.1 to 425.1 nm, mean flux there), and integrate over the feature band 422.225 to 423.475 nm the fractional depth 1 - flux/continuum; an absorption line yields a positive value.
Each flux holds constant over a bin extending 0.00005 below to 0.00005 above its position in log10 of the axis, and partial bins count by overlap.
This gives 0.11 nm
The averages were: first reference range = 27.5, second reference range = 29.3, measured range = 25.7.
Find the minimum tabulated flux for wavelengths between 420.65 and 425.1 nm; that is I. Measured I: 23.41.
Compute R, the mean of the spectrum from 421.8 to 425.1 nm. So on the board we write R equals 27.5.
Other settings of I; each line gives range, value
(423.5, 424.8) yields 27.57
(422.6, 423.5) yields 23.48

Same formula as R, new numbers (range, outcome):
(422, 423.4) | 25.8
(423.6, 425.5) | 28.4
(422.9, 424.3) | 28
